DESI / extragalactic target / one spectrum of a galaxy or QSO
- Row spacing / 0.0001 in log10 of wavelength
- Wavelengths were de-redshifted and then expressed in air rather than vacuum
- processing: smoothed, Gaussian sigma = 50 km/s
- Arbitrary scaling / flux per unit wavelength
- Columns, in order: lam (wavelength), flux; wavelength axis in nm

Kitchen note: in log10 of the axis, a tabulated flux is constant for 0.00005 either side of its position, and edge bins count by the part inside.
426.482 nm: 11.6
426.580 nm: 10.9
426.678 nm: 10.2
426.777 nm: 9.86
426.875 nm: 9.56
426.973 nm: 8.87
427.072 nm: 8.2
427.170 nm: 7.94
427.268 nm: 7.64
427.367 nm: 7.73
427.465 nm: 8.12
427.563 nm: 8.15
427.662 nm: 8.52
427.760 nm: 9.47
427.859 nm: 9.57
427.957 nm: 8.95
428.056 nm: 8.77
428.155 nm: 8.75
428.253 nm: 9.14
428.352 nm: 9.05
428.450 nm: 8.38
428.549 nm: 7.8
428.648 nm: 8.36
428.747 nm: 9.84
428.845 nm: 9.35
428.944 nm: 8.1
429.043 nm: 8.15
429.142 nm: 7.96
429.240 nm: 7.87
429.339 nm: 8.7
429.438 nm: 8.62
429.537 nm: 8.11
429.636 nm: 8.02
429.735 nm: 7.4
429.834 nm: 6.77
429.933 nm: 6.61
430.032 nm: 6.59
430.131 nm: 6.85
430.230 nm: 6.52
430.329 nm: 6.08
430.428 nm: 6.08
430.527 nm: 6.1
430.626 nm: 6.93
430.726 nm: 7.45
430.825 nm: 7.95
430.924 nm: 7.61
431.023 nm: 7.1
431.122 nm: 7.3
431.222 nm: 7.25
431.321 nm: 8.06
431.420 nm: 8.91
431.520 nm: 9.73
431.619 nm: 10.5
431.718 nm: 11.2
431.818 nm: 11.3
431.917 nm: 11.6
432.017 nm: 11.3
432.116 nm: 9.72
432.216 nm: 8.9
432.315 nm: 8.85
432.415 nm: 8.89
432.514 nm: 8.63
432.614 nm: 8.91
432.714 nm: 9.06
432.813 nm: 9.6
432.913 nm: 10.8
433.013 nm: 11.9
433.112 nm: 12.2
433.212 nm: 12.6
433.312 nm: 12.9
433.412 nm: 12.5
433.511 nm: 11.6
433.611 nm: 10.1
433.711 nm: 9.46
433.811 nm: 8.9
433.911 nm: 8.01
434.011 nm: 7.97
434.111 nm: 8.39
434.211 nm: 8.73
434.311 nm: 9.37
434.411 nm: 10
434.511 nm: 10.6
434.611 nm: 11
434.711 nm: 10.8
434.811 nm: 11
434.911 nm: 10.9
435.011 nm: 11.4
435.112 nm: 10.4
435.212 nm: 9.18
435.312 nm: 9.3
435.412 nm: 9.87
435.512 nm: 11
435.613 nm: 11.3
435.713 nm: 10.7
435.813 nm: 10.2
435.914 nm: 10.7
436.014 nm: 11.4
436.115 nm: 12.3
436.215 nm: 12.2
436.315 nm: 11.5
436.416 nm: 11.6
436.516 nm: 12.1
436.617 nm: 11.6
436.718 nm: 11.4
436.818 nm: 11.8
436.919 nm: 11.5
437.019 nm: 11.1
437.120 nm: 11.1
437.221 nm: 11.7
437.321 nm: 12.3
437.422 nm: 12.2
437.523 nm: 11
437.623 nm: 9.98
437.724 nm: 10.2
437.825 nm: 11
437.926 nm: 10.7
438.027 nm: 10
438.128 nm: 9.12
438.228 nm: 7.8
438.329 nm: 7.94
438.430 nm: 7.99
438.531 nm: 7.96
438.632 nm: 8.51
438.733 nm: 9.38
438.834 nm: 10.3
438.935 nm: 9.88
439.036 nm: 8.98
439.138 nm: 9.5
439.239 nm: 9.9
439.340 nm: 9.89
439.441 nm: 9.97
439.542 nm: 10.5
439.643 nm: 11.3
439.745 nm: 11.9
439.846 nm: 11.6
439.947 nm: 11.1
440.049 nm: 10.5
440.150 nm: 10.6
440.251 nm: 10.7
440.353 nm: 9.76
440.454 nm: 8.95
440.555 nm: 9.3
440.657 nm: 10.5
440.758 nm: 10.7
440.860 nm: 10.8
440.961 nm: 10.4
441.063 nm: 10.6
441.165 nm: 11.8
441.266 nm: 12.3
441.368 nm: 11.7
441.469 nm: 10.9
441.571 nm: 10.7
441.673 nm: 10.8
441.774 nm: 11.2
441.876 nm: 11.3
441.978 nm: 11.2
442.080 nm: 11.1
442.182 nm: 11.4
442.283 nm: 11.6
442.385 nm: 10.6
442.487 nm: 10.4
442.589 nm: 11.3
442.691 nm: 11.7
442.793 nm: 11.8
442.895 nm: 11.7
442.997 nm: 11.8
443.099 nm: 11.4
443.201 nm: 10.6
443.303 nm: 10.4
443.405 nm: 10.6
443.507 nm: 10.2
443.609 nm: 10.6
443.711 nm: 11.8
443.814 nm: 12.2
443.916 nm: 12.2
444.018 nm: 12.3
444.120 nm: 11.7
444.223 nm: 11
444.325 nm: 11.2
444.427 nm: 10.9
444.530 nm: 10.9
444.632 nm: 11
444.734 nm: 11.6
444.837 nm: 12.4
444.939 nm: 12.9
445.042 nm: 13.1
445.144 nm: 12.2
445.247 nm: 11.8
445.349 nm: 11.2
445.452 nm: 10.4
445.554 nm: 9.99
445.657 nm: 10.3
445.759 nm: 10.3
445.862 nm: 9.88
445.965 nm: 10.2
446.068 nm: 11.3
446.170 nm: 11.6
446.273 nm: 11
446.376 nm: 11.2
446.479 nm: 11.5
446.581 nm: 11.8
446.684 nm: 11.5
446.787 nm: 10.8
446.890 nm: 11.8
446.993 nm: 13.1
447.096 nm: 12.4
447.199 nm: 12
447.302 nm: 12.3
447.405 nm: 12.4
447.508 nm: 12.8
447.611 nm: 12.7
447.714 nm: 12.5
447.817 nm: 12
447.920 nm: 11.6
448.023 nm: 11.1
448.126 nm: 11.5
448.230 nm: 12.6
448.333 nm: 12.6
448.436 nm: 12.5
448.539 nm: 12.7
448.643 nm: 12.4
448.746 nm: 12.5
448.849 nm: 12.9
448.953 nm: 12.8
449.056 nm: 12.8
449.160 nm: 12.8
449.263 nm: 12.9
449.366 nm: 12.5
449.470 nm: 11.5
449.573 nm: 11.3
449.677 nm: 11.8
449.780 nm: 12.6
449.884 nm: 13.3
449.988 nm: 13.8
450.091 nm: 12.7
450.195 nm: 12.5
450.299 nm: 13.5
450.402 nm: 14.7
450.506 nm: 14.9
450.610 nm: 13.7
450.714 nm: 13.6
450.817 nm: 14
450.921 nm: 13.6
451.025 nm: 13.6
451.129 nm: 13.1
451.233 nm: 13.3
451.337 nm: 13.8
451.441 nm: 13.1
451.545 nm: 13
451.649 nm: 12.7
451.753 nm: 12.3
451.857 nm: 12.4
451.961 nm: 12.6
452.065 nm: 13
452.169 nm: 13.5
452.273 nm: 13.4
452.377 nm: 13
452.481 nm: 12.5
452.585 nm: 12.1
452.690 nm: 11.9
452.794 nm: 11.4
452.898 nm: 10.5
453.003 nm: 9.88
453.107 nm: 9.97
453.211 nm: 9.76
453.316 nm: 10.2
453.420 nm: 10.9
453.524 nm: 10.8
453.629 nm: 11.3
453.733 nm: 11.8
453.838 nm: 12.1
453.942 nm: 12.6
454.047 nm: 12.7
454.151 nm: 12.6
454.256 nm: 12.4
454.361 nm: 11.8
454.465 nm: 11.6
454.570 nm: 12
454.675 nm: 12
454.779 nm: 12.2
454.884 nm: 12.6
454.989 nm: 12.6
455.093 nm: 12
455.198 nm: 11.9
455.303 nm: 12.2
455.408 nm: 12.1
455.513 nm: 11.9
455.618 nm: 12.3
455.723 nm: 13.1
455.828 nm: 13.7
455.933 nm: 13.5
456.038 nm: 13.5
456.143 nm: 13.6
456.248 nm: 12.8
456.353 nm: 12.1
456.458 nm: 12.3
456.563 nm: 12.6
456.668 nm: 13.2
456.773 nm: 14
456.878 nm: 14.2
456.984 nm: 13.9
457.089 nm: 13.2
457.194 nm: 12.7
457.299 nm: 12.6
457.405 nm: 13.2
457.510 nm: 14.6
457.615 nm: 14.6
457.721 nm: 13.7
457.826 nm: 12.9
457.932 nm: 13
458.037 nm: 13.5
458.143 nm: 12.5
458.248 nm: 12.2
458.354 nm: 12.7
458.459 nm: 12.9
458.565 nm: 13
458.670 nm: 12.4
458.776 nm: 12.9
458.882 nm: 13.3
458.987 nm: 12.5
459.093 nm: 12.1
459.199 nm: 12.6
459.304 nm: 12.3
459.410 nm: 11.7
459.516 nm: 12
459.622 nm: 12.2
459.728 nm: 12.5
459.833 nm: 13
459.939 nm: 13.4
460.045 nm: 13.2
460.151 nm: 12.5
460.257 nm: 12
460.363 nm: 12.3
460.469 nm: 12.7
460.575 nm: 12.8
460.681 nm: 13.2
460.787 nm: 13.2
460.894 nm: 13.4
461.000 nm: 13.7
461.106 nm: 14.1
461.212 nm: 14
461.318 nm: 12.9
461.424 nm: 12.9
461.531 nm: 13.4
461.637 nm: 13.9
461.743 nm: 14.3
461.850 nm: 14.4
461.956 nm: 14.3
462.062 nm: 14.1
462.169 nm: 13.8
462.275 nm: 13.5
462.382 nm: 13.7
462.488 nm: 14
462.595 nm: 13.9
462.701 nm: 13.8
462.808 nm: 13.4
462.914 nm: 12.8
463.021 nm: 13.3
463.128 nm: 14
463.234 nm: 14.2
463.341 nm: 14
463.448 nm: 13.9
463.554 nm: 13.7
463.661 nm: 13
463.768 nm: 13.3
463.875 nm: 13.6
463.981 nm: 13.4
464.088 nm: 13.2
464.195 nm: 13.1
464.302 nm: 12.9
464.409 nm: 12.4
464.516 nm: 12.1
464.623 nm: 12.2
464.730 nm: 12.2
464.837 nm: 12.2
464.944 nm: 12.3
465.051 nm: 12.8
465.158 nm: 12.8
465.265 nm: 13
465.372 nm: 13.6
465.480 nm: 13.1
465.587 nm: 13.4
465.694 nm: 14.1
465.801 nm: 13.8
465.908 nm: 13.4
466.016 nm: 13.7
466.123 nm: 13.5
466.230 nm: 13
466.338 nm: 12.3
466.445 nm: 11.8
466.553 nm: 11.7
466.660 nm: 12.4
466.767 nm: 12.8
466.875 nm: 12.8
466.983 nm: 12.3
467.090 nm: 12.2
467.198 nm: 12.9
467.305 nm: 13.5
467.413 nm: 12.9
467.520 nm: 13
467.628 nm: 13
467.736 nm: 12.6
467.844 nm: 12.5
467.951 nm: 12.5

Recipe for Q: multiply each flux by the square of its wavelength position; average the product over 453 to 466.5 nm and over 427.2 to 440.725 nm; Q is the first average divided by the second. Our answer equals 1.5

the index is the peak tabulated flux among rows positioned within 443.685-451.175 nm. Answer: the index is 14.9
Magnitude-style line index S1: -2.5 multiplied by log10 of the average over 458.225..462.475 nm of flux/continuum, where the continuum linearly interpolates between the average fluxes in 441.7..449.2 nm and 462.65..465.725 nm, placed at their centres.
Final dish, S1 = -0.02 mag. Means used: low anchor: 11.6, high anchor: 13.2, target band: 13.1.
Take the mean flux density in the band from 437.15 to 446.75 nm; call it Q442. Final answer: 10.8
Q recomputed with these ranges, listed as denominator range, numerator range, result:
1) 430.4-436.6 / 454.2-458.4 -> 1.43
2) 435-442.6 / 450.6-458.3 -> 1.27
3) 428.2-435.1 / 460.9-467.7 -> 1.69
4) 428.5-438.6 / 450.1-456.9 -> 1.42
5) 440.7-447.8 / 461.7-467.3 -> 1.27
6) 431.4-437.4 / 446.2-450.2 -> 1.23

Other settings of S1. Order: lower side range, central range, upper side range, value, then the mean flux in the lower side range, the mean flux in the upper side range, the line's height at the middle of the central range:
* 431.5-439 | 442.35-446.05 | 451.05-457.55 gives 0.011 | 10.4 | 12.4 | 11.4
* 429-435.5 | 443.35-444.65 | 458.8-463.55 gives -0.046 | 9.14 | 13.3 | 10.8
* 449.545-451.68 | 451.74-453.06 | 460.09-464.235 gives 0.097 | 13.3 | 13.5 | 13.3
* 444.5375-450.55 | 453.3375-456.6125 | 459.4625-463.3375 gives 0.041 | 12.1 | 13.4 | 12.8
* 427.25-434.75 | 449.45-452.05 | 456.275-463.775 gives -0.111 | 8.91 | 13.2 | 11.8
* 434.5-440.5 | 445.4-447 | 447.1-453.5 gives 0.083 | 10.5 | 12.5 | 11.9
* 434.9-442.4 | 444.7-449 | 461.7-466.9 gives -0.033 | 10.6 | 13.2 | 11.5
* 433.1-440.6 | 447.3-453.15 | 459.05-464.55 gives -0.061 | 10.4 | 13.2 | 11.9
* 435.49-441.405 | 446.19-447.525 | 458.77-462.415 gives -0.029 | 10.6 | 13.1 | 11.5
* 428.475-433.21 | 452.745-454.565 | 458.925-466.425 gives 0.051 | 8.59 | 13.2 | 11.9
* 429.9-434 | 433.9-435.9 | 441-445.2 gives -0.039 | 9.09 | 11.4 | 9.7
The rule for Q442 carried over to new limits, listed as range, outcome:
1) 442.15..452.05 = 12.1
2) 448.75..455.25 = 12.4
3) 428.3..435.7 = 9.15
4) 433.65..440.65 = 10.3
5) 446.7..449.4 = 12.3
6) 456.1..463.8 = 13.2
